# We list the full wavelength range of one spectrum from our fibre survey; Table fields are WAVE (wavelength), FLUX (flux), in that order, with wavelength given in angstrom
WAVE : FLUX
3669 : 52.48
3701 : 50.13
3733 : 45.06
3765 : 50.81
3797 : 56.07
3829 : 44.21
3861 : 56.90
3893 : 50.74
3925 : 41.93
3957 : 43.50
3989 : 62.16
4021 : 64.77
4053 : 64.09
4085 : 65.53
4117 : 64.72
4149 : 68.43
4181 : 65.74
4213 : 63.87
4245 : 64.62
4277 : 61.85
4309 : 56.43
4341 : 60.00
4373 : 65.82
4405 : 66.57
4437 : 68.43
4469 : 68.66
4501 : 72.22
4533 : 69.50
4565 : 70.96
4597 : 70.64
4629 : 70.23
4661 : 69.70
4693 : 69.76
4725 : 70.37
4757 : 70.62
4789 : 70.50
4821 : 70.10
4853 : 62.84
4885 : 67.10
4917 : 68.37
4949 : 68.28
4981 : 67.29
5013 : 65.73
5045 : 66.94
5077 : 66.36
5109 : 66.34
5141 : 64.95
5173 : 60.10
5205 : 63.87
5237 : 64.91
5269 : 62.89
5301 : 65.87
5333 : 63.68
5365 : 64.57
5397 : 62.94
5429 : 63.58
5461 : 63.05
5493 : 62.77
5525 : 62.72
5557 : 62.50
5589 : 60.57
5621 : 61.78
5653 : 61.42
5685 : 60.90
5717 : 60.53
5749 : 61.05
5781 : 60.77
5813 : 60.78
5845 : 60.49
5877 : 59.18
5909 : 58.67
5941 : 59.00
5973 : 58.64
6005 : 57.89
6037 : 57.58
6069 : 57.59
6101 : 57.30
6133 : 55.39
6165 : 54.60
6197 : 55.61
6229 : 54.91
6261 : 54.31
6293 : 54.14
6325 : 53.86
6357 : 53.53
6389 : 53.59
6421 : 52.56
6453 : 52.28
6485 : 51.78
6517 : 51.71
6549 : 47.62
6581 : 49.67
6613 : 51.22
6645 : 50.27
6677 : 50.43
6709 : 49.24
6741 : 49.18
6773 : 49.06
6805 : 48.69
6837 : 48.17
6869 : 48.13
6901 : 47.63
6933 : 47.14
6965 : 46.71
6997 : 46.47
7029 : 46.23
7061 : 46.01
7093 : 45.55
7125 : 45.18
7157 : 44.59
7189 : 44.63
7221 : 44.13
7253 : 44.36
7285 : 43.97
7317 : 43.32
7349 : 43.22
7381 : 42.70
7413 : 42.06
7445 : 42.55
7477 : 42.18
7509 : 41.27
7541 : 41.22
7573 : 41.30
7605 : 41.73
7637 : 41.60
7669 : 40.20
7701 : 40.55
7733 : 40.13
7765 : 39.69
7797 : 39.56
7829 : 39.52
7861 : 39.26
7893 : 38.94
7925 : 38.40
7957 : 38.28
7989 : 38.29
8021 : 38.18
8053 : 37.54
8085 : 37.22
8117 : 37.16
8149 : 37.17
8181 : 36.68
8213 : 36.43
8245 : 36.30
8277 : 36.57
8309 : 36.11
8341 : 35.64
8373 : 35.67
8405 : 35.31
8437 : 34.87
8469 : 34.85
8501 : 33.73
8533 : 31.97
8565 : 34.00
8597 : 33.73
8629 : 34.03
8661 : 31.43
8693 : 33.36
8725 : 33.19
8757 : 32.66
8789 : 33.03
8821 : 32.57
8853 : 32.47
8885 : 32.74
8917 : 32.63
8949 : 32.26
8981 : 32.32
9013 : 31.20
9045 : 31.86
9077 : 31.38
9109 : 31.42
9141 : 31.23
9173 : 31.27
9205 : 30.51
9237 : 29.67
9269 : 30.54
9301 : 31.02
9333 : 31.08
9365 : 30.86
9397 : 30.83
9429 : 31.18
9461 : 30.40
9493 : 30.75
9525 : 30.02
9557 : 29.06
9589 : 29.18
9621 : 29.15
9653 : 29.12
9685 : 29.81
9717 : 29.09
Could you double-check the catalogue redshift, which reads 0.000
